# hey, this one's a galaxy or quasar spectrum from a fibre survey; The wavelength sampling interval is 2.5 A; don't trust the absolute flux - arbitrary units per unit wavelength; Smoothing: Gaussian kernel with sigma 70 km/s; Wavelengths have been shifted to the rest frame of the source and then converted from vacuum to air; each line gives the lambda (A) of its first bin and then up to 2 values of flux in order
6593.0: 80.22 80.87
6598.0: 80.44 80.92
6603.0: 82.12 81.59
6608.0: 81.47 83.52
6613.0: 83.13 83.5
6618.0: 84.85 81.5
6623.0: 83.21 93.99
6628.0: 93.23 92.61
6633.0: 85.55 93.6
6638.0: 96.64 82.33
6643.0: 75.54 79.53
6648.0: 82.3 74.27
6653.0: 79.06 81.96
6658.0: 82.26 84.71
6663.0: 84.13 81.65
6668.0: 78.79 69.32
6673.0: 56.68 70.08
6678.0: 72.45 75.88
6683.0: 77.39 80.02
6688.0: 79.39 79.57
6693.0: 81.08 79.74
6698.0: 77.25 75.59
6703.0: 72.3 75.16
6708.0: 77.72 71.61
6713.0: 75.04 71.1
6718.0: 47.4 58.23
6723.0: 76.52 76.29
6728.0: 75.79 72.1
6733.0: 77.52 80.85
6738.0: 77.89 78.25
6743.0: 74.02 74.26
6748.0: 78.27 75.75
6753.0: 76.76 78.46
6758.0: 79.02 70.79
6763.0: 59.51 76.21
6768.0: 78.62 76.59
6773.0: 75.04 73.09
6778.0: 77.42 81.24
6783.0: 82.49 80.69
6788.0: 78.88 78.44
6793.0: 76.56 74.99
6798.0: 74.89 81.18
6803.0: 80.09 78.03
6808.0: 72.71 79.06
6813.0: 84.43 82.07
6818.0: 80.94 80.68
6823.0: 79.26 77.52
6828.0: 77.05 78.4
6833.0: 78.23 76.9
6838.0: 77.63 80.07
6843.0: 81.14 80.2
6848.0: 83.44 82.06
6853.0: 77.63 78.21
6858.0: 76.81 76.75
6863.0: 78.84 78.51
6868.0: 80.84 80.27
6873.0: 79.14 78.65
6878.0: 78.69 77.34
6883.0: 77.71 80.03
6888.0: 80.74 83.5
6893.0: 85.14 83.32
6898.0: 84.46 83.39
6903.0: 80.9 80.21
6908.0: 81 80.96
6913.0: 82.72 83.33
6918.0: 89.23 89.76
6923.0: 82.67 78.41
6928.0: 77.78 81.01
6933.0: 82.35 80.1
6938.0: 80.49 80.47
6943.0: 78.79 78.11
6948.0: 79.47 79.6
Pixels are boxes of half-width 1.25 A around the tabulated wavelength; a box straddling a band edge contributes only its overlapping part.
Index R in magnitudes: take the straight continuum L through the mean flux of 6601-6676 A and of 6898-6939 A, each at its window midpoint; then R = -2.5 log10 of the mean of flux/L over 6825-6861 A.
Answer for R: 0.05 mag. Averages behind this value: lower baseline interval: 82.2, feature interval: 78.9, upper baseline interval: 82.2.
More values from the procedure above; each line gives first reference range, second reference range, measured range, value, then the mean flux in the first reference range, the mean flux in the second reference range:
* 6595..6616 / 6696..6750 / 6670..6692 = 0.04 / 81.9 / 73.6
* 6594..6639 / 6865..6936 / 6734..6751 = 0.09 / 85.6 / 81.5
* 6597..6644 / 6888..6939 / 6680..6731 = 0.14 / 85.3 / 82.5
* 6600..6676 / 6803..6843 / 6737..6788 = 0.05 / 82.2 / 79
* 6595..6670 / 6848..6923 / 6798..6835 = 0.04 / 83.5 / 81.1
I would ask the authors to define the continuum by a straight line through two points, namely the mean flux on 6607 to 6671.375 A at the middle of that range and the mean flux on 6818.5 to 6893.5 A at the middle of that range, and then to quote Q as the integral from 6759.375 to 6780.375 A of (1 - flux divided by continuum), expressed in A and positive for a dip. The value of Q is 1.9 A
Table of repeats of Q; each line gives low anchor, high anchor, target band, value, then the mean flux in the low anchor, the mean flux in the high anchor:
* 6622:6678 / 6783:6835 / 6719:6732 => 1.4 A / 81.7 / 78.8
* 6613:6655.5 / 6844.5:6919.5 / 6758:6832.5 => 4.3 A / 85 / 80.8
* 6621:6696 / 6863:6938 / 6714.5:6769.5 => 5.2 A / 80.9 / 81.4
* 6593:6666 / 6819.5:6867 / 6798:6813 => 0.2 A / 83.8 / 78.9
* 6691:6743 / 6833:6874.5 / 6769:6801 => -0.5 A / 74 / 79.2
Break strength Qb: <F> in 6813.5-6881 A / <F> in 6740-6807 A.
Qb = 1.0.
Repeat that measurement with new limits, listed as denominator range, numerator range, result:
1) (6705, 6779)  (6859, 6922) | 1.10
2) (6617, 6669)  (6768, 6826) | 0.93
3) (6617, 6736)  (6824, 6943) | 1.03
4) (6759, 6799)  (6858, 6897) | 1.05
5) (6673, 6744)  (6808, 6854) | 1.07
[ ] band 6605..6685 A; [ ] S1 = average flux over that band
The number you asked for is 81.4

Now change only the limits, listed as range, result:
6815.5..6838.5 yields 78.7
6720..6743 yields 75.3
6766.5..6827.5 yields 78.5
